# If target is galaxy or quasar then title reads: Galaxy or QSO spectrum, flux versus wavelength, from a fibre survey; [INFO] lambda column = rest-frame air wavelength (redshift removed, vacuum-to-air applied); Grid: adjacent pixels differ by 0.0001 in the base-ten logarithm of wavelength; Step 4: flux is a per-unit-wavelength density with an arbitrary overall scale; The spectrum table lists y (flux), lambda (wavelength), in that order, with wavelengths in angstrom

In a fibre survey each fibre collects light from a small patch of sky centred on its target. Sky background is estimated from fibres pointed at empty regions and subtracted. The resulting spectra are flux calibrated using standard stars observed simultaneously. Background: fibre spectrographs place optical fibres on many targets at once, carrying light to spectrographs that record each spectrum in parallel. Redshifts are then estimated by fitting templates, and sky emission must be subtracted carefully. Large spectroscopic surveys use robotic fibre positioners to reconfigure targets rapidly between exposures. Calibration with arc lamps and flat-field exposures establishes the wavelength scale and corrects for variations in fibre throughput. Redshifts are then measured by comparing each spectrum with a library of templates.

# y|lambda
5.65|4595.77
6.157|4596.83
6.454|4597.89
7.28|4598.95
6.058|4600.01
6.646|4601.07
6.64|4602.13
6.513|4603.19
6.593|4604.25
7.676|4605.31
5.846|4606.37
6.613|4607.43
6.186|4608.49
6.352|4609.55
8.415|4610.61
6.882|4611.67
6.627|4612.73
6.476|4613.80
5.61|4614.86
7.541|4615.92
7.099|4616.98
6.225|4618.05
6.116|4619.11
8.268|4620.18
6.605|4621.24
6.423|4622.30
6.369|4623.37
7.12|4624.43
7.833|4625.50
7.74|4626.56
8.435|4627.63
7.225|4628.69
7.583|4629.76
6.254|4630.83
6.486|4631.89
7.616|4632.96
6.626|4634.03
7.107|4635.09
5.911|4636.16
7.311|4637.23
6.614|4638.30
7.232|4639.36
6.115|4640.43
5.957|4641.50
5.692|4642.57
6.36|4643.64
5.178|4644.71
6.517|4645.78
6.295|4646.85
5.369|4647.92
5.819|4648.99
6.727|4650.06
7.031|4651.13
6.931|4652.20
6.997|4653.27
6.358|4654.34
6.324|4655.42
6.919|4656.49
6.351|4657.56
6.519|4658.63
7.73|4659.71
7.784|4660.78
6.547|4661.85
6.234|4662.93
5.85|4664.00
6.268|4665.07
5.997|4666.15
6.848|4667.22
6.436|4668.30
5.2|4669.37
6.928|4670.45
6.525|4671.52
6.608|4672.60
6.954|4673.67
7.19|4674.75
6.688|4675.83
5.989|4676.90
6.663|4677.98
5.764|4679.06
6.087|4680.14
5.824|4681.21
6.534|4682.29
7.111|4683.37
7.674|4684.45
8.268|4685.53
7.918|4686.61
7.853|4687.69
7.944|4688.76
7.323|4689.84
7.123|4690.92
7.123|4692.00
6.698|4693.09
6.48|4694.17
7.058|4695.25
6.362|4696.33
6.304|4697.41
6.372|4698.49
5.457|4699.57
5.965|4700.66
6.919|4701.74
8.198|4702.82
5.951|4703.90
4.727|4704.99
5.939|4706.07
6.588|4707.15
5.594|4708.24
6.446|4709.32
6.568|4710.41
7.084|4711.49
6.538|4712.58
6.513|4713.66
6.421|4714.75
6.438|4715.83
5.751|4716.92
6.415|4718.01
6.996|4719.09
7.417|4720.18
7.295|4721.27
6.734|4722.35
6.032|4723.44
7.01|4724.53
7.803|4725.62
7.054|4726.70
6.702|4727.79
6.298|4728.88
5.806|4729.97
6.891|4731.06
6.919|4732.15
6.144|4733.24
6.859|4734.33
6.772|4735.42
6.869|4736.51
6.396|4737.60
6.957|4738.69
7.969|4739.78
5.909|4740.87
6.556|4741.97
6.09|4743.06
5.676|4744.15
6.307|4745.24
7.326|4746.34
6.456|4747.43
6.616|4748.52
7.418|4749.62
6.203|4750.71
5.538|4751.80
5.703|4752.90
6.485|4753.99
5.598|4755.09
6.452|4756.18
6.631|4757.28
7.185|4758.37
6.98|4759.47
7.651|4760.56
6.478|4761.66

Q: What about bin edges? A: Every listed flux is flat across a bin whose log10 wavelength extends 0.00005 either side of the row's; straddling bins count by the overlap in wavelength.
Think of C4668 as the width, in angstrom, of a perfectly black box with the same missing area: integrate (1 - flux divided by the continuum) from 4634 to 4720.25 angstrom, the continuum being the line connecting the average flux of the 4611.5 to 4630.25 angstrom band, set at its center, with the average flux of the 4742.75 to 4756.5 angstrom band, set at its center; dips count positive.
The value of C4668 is 1.6 angstrom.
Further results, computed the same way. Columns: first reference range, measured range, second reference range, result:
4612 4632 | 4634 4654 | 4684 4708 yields 1.5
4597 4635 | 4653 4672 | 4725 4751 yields 0.7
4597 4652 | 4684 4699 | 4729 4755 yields -1.4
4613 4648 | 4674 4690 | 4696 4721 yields -1.2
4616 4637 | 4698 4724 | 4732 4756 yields 0.8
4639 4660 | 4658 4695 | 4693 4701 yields -2.5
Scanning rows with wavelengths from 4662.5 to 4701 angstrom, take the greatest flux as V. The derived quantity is 8.268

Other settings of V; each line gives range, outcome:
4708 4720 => 7.084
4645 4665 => 7.784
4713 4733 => 7.803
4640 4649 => 6.517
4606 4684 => 8.435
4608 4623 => 8.415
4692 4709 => 8.198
